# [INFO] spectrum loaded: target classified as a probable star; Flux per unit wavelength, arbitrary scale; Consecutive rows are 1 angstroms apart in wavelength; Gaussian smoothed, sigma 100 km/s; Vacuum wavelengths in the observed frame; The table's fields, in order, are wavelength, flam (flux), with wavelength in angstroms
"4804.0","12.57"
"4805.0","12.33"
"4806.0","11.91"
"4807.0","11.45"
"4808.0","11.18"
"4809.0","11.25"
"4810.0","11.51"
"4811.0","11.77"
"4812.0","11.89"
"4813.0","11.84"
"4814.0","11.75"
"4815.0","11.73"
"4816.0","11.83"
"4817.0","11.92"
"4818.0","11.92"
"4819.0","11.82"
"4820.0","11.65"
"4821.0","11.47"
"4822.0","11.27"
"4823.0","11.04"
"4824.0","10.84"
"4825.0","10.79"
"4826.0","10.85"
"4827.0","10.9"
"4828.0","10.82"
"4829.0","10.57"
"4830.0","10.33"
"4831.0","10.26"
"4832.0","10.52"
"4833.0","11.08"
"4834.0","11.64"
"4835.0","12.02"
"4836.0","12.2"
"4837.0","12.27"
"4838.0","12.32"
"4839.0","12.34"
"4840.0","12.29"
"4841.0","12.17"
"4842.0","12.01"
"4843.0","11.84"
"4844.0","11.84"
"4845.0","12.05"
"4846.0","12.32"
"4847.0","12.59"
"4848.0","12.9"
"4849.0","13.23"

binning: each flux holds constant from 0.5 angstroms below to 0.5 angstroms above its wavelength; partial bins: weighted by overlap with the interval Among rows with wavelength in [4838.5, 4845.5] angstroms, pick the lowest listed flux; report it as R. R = 11.84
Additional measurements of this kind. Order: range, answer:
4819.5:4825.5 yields 10.79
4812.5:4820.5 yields 11.65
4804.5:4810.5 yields 11.18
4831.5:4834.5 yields 10.52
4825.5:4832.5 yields 10.26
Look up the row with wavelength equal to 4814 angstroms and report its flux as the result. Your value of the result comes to 11.75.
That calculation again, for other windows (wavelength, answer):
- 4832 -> 10.52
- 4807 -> 11.45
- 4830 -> 10.33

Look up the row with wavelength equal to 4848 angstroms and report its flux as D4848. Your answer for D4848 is 12.9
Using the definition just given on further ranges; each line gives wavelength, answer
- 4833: 11.08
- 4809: 11.25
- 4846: 12.32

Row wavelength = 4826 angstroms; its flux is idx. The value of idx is 10.85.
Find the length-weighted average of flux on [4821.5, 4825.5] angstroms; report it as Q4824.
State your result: 11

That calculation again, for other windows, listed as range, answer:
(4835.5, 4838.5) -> 12.3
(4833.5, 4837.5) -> 12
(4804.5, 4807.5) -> 11.9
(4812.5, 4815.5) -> 11.8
